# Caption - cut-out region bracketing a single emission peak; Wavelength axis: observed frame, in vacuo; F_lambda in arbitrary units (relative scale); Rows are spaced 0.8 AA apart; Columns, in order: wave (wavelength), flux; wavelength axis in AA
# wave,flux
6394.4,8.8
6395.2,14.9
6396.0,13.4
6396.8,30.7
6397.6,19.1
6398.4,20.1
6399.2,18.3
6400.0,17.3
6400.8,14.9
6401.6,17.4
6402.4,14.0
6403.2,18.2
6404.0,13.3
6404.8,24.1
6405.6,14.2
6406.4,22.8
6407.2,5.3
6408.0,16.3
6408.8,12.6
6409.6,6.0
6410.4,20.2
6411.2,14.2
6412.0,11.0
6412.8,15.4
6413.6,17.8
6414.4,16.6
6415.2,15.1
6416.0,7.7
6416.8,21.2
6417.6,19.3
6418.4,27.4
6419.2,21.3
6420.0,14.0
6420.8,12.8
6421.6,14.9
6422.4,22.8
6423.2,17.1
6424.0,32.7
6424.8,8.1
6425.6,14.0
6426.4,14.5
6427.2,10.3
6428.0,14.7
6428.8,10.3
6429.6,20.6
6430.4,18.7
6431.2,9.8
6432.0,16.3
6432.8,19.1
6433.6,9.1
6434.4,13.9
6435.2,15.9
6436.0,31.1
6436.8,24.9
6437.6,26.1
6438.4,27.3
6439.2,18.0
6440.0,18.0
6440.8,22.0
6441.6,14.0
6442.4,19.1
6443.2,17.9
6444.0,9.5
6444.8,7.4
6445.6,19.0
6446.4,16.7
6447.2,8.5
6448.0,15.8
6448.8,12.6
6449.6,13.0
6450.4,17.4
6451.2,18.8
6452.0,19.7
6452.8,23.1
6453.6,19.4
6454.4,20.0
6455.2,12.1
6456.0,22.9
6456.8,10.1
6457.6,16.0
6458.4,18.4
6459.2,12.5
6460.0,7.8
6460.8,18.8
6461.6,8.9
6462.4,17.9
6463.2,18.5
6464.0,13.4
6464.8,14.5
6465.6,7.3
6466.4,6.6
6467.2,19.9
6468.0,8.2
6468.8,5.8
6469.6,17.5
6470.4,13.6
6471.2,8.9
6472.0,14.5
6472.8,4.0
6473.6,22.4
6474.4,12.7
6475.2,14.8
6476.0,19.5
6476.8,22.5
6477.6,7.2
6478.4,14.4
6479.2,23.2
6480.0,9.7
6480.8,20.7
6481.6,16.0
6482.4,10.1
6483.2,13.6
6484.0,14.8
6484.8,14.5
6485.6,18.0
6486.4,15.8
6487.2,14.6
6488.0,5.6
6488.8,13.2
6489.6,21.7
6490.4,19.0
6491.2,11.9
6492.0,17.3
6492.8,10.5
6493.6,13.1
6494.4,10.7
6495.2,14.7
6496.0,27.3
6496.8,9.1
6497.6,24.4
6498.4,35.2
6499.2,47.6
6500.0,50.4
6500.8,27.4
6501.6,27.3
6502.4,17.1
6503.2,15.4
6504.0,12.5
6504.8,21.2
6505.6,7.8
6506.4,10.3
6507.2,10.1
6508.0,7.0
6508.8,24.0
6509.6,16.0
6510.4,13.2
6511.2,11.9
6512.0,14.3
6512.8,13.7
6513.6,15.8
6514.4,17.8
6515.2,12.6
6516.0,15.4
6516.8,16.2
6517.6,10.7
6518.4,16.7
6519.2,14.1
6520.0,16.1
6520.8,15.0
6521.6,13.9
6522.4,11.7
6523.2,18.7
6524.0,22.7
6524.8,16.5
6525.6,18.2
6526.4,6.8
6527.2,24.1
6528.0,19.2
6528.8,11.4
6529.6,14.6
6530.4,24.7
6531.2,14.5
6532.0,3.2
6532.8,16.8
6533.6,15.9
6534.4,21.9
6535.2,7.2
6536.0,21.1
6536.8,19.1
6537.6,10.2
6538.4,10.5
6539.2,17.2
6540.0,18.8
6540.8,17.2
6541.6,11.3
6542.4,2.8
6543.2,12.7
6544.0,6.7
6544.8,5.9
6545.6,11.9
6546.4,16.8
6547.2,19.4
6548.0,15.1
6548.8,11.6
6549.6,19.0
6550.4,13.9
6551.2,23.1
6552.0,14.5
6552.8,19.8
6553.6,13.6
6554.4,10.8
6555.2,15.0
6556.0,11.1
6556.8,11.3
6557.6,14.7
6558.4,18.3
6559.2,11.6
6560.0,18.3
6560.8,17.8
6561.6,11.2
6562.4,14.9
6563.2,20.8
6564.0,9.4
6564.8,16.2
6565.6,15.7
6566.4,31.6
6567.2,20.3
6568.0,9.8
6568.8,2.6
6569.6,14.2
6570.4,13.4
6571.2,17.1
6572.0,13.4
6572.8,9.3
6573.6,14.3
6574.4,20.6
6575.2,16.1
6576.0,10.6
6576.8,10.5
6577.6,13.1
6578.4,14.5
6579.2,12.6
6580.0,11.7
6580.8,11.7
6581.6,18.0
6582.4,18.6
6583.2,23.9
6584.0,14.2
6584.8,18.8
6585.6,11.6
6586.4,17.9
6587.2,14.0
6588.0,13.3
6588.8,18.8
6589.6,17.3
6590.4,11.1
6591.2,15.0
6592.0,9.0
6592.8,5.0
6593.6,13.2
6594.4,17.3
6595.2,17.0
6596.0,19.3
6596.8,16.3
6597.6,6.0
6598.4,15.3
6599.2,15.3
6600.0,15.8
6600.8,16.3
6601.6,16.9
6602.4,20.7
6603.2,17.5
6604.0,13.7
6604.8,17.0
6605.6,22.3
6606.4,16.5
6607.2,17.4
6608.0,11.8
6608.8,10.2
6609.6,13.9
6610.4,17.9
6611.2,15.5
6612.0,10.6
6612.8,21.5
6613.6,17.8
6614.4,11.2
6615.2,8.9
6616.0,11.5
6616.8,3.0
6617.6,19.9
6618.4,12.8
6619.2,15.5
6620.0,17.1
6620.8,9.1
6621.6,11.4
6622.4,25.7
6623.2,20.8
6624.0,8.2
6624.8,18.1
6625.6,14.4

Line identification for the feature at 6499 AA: [O III]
